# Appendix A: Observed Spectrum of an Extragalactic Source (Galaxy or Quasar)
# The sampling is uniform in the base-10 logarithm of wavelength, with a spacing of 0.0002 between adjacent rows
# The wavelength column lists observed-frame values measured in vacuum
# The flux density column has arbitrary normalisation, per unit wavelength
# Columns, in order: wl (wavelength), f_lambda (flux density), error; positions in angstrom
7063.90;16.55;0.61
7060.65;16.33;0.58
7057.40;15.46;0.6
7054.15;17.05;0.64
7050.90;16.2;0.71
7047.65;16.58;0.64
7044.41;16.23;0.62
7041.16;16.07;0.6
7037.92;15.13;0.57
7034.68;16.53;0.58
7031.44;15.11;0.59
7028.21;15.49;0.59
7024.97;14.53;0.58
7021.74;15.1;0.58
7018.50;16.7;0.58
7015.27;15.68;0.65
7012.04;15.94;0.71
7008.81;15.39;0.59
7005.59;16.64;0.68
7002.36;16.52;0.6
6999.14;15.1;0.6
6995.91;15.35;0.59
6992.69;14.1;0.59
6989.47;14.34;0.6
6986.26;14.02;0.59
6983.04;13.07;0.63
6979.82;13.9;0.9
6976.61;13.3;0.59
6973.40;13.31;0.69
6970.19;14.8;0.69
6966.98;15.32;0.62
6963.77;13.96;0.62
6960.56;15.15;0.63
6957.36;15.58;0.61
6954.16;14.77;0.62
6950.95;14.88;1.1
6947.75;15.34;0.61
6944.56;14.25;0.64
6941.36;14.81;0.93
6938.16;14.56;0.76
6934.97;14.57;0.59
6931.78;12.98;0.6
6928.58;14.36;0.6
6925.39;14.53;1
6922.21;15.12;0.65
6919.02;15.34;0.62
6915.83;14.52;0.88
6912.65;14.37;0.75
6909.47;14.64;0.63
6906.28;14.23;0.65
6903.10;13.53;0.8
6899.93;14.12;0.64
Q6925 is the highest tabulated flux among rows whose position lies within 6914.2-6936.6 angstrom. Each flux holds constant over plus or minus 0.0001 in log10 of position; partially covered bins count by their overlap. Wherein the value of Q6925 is 15.34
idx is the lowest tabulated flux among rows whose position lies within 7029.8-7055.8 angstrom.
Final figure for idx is 15.11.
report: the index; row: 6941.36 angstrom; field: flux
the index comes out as 14.81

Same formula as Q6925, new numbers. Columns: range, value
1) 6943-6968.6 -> 15.58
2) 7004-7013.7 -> 16.64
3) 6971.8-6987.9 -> 14.02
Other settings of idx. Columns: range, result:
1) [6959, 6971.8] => 13.96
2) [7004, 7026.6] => 14.53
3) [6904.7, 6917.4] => 14.23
